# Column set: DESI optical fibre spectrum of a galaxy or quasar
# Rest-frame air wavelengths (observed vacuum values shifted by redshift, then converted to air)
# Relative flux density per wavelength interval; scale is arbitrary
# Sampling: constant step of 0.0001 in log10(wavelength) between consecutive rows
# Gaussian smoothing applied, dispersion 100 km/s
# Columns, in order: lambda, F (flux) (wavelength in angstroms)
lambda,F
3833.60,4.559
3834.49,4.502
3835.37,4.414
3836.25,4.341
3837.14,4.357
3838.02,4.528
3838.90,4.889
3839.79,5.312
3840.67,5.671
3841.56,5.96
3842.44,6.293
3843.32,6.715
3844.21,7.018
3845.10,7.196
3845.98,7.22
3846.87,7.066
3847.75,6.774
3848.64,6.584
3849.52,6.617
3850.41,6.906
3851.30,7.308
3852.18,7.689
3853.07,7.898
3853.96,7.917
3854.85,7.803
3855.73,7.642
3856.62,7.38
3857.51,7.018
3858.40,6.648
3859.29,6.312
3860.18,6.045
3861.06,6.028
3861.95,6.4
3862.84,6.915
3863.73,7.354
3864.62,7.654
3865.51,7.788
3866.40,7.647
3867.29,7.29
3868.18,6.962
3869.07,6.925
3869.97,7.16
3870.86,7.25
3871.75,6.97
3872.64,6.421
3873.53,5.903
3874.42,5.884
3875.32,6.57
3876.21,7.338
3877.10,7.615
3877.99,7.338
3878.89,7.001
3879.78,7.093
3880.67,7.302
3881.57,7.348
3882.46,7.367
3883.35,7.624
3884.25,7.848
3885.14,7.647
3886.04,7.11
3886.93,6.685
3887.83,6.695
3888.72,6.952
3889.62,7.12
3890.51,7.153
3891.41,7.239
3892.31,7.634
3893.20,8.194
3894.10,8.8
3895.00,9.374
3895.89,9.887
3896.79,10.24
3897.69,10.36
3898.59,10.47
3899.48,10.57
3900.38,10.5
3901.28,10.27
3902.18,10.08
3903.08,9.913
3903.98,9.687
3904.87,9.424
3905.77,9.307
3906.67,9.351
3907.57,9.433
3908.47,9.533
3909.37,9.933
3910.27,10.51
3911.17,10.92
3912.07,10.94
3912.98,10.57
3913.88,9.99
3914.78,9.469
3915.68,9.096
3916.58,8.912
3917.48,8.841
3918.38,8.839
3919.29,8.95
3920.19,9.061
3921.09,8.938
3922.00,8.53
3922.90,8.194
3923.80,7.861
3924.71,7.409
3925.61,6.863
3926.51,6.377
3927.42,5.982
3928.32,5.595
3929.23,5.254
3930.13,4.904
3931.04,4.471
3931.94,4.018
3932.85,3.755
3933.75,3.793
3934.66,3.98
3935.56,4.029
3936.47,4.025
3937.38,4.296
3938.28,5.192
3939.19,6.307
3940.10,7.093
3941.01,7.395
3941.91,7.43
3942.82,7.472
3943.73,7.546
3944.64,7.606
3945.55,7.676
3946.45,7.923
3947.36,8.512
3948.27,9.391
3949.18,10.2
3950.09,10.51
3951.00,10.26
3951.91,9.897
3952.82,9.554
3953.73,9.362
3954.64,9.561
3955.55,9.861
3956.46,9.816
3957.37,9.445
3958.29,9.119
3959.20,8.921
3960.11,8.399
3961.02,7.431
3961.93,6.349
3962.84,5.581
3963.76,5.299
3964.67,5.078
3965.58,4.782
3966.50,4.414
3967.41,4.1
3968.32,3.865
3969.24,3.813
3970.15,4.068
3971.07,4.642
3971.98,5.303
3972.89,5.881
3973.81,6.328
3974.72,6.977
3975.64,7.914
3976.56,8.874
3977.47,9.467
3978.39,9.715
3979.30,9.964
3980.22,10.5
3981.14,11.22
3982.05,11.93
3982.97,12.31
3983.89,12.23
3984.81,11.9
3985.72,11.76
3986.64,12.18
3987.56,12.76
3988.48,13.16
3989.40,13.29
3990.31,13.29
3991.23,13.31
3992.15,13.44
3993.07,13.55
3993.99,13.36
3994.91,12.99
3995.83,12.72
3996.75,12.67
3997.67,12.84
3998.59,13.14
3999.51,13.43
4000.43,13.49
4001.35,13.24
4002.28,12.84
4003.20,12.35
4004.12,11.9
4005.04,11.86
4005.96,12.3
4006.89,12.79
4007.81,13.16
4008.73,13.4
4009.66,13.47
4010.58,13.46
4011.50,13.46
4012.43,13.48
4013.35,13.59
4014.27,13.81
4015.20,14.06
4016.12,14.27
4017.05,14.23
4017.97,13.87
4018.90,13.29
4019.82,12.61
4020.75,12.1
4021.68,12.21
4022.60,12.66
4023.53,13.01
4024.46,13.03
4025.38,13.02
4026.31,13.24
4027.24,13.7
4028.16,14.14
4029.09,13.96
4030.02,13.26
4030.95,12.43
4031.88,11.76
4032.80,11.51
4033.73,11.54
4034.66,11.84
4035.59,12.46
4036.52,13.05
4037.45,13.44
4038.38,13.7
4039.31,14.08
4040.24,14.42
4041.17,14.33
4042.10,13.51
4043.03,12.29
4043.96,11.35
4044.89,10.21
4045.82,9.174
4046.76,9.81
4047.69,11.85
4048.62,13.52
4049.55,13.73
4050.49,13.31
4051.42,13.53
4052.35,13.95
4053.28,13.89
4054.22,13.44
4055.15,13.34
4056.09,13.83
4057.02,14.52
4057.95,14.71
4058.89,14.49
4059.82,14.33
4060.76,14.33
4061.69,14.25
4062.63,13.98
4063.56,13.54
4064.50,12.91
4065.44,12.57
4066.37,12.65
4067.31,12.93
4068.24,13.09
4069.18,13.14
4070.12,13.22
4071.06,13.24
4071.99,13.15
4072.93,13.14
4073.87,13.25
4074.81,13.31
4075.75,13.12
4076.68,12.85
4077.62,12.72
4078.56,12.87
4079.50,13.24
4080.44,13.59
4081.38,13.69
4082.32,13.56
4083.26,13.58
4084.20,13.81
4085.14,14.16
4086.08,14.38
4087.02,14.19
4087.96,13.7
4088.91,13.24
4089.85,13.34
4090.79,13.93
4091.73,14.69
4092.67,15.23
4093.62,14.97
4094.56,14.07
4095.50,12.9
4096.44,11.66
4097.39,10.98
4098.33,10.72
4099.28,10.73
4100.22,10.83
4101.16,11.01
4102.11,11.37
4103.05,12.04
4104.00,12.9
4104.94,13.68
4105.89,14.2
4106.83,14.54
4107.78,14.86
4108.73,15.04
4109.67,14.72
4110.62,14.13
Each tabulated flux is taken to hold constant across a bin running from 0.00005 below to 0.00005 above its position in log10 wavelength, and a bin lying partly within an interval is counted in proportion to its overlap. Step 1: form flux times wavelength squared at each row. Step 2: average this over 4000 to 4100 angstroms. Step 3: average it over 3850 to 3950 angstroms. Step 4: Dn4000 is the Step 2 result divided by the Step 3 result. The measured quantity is 1.85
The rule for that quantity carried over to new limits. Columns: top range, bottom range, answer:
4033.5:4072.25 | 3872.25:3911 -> 1.70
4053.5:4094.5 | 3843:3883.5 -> 2.15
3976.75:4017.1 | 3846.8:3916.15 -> 1.67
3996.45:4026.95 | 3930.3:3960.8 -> 1.81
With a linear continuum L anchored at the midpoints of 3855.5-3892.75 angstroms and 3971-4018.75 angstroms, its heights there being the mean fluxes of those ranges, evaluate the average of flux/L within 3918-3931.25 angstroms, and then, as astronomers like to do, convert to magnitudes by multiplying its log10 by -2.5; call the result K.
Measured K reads 0.25 mag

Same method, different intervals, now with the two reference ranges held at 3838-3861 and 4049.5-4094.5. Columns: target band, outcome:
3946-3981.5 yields 0.30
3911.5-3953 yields 0.24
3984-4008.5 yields -0.14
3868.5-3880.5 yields 0.09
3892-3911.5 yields -0.17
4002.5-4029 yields -0.11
